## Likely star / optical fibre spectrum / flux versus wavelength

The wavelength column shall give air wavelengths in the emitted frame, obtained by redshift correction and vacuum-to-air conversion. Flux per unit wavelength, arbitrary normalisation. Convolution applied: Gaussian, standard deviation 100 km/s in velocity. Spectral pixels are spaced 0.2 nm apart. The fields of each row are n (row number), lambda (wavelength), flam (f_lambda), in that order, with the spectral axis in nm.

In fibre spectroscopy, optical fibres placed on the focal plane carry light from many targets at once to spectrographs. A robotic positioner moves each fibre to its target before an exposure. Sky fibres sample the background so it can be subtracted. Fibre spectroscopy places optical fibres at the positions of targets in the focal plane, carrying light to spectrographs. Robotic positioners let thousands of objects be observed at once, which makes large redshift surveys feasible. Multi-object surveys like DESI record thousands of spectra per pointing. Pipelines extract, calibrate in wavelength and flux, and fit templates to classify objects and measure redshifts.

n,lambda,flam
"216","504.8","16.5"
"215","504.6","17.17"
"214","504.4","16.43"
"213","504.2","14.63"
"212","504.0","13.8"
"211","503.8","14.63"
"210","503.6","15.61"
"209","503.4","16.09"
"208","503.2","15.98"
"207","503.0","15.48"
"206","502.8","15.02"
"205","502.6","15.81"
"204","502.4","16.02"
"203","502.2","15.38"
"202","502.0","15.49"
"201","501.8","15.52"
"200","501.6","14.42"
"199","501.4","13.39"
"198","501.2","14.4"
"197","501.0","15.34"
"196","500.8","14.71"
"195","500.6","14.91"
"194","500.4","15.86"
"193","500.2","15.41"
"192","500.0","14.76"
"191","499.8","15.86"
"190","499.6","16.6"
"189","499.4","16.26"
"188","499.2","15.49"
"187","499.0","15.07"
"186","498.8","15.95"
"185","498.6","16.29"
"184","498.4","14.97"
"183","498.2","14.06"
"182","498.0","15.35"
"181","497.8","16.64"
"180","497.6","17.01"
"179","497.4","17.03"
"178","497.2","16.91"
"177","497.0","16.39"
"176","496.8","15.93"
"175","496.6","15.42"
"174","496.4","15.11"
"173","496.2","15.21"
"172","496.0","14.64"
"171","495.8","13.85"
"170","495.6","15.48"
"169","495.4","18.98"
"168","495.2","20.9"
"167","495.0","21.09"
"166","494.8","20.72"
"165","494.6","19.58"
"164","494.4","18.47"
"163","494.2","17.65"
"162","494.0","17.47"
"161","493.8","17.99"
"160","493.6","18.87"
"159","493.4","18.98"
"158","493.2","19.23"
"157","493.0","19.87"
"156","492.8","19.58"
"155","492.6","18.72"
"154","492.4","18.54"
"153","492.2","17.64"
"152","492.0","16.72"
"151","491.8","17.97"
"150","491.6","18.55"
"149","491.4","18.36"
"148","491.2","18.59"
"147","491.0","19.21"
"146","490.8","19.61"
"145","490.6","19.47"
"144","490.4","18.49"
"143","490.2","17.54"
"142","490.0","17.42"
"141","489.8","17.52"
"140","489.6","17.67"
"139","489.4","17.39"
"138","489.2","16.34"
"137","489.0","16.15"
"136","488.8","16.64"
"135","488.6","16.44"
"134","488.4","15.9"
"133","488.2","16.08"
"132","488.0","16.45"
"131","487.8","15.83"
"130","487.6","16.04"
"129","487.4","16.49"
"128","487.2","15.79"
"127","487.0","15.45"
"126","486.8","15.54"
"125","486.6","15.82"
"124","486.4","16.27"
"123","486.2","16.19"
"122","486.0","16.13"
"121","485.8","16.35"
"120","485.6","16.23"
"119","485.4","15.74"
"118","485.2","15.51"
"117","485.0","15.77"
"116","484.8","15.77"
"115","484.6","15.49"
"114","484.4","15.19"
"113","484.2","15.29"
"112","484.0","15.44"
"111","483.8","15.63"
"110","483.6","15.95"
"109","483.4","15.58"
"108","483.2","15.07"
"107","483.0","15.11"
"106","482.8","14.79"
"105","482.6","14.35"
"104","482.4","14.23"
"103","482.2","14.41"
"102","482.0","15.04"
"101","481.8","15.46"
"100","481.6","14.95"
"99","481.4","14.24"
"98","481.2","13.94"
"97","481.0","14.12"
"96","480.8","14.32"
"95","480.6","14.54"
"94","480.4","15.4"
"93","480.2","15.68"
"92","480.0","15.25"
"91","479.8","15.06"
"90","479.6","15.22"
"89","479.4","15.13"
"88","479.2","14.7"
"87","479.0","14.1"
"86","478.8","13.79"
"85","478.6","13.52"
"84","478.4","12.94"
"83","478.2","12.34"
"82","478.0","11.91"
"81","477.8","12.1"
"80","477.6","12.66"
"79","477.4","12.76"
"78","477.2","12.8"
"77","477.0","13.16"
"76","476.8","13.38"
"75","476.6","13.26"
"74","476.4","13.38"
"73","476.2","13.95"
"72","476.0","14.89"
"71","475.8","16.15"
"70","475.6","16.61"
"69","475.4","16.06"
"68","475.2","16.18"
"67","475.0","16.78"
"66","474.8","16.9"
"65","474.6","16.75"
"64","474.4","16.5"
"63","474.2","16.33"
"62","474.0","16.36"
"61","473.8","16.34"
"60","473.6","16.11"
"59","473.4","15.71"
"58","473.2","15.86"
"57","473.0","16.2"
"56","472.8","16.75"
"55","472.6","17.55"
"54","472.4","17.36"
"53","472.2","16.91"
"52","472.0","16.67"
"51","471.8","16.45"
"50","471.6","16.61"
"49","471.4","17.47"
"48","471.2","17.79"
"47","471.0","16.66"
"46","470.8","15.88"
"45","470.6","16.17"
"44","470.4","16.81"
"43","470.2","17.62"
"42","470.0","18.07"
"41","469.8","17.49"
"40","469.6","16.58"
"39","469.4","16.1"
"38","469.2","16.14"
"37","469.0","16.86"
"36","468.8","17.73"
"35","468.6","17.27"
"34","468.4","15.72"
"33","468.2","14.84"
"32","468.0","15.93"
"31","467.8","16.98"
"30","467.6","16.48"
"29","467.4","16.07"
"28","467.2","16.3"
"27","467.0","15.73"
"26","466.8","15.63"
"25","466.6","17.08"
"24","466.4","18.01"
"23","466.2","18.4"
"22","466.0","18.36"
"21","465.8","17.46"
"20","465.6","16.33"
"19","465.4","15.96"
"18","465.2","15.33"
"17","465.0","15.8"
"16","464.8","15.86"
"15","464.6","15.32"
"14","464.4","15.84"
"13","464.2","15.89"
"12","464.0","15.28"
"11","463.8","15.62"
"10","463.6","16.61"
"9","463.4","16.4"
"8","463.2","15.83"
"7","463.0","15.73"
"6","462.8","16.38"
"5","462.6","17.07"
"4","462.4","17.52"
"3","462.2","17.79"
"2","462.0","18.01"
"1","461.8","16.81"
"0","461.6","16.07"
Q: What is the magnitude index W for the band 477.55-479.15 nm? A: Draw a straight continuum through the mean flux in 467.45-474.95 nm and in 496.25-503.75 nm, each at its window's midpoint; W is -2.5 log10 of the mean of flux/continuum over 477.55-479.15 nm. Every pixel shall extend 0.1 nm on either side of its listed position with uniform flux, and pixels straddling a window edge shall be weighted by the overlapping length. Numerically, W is 0.25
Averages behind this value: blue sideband 16.6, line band 13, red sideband 15.6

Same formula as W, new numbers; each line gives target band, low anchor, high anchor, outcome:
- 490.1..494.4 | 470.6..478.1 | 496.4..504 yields -0.19 mag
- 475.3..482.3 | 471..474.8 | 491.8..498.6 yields 0.19 mag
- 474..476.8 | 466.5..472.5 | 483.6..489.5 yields 0.05 mag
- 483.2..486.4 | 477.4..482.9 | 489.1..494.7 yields 0.01 mag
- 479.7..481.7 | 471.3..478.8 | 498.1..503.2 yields 0.04 mag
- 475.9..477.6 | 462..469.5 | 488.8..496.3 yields 0.27 mag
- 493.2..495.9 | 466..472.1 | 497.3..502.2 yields -0.18 mag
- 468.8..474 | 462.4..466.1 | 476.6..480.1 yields -0.13 mag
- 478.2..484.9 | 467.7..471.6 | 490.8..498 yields 0.17 mag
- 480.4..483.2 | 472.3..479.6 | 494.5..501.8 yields 0.04 mag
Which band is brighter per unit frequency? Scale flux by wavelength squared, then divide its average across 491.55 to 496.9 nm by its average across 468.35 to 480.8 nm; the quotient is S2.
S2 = 1.25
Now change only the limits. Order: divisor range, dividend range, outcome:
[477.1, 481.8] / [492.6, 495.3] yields 1.46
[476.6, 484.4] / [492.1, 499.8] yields 1.28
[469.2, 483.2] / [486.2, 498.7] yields 1.21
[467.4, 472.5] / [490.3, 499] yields 1.16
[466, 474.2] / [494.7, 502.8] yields 1.08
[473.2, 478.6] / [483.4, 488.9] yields 1.13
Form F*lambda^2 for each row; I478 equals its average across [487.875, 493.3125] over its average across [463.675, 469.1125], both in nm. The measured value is 1.21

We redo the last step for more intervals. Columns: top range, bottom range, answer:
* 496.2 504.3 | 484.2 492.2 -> 0.97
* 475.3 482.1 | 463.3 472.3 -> 0.90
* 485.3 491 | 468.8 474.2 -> 1.07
